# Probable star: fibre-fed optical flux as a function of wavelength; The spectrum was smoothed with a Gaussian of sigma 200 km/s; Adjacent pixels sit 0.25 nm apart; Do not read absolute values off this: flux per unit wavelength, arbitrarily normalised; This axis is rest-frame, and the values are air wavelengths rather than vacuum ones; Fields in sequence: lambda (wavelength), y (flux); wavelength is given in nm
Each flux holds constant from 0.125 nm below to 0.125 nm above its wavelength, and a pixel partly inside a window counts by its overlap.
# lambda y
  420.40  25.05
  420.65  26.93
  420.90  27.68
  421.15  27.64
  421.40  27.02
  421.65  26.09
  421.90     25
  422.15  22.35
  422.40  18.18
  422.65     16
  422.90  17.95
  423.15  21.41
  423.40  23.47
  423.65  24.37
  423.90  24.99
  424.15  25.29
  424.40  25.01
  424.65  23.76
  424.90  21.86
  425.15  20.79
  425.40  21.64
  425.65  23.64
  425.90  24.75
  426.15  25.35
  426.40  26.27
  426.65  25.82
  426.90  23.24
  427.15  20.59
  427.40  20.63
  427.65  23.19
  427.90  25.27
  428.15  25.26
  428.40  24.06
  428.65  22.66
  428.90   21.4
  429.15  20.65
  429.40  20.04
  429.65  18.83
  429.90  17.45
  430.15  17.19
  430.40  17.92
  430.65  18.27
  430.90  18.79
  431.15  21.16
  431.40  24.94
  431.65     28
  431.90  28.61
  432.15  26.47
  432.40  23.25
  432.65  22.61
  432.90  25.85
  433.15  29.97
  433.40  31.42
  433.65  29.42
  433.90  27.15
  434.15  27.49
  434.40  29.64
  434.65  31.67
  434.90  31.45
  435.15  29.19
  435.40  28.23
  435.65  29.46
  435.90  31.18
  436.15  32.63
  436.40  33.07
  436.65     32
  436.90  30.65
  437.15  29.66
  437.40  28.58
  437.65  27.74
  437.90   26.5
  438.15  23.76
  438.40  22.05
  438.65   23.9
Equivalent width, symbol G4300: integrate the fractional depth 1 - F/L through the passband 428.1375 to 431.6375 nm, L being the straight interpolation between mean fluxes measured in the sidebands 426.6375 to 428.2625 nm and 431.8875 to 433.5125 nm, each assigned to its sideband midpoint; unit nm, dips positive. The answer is 0.58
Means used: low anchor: 23.2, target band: 20.7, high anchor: 26.7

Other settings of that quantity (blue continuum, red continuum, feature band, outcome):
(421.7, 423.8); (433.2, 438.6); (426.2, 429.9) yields 0.275 nm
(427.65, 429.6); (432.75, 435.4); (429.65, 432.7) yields 0.462 nm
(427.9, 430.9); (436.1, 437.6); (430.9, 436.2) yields -0.309 nm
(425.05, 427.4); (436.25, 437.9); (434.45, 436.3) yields -0.099 nm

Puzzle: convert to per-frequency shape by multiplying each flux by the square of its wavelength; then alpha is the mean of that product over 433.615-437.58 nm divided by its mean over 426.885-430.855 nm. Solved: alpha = 1.48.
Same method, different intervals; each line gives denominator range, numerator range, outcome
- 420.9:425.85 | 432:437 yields 1.33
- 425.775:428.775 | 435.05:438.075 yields 1.30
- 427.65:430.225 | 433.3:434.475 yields 1.38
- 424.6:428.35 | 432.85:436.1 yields 1.31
